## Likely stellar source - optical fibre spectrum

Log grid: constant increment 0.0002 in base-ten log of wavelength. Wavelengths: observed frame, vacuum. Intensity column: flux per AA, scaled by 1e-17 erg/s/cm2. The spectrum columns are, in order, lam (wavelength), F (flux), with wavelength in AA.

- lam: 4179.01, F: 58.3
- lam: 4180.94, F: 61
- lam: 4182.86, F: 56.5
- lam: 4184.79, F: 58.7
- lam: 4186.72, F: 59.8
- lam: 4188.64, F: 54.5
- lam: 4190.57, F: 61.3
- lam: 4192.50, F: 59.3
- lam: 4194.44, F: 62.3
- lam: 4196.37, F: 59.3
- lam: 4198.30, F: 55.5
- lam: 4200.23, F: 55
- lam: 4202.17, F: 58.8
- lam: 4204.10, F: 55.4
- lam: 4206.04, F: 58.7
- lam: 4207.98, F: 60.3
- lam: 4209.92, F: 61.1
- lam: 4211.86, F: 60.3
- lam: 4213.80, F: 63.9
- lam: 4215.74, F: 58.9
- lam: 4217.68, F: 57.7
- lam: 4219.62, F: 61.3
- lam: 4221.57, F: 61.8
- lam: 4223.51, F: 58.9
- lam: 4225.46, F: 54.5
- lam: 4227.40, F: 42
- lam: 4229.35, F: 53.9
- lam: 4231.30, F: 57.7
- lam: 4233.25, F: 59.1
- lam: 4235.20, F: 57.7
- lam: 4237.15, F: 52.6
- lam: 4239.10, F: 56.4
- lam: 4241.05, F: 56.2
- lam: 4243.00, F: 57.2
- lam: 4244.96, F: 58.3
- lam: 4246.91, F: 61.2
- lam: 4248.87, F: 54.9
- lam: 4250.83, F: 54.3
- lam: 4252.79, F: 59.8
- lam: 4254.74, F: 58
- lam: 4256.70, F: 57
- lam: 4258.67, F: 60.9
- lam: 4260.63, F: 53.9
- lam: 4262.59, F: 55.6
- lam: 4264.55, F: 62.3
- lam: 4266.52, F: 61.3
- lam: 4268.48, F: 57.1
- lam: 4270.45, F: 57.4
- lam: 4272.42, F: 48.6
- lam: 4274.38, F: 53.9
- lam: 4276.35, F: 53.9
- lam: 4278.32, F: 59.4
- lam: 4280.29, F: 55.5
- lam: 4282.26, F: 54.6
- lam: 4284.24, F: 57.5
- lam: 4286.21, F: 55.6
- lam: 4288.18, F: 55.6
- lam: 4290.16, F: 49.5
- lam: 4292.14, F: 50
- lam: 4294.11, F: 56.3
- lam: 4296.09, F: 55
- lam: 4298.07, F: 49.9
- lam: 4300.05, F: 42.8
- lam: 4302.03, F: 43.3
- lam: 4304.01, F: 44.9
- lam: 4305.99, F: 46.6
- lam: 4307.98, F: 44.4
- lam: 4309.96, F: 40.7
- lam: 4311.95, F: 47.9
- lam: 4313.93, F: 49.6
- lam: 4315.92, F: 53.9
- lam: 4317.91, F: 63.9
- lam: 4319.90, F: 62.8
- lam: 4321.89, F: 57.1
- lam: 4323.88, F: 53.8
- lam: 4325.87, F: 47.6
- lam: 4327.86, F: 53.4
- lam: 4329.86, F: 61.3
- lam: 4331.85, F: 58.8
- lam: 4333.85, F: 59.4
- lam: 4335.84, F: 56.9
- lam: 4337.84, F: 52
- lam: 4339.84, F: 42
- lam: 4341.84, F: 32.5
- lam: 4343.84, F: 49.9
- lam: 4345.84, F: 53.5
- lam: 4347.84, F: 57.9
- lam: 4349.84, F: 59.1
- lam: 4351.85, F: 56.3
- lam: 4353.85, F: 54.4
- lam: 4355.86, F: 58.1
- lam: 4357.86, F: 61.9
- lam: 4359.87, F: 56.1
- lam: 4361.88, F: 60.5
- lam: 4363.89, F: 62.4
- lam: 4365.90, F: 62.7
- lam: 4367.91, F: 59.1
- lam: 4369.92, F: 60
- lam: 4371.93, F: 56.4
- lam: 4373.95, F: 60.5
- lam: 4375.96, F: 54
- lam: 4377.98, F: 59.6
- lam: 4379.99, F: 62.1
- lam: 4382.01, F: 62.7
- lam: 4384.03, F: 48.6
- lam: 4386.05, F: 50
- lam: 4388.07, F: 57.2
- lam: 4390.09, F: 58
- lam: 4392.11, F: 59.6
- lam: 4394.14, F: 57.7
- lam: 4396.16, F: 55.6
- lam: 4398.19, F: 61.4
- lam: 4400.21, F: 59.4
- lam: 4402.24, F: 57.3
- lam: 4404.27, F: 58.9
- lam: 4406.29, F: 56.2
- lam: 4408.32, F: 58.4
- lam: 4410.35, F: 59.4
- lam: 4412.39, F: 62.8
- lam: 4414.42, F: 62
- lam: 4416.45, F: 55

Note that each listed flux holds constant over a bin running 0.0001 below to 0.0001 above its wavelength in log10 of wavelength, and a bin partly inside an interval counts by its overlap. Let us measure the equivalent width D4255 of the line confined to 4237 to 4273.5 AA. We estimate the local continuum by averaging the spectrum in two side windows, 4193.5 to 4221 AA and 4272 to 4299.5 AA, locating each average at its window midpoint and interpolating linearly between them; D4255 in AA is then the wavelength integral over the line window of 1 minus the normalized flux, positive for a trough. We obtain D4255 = -0.7 AA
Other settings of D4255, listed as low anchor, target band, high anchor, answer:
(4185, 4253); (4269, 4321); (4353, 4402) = 5.2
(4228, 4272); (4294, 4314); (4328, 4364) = 3.2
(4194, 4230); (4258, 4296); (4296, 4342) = -1.3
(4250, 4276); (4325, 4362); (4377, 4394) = 1.9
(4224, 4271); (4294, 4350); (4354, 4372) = 6.8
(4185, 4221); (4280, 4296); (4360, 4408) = 1.2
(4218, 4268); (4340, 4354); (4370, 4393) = 1.5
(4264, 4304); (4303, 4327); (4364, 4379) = 1.9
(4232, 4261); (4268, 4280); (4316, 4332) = 0.5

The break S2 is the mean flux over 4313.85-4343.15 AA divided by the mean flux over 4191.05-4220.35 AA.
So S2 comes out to 0.91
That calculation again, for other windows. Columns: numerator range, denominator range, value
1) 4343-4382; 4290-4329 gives 1.15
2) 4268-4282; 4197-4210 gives 0.95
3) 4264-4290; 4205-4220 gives 0.93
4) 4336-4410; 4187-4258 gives 0.98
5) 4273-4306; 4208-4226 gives 0.87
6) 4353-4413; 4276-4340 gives 1.11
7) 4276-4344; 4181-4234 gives 0.89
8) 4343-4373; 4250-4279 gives 1.02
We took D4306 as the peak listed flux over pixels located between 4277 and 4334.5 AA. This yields 63.9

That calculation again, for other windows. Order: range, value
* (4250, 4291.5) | 62.3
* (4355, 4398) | 62.7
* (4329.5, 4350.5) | 61.3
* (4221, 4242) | 61.8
